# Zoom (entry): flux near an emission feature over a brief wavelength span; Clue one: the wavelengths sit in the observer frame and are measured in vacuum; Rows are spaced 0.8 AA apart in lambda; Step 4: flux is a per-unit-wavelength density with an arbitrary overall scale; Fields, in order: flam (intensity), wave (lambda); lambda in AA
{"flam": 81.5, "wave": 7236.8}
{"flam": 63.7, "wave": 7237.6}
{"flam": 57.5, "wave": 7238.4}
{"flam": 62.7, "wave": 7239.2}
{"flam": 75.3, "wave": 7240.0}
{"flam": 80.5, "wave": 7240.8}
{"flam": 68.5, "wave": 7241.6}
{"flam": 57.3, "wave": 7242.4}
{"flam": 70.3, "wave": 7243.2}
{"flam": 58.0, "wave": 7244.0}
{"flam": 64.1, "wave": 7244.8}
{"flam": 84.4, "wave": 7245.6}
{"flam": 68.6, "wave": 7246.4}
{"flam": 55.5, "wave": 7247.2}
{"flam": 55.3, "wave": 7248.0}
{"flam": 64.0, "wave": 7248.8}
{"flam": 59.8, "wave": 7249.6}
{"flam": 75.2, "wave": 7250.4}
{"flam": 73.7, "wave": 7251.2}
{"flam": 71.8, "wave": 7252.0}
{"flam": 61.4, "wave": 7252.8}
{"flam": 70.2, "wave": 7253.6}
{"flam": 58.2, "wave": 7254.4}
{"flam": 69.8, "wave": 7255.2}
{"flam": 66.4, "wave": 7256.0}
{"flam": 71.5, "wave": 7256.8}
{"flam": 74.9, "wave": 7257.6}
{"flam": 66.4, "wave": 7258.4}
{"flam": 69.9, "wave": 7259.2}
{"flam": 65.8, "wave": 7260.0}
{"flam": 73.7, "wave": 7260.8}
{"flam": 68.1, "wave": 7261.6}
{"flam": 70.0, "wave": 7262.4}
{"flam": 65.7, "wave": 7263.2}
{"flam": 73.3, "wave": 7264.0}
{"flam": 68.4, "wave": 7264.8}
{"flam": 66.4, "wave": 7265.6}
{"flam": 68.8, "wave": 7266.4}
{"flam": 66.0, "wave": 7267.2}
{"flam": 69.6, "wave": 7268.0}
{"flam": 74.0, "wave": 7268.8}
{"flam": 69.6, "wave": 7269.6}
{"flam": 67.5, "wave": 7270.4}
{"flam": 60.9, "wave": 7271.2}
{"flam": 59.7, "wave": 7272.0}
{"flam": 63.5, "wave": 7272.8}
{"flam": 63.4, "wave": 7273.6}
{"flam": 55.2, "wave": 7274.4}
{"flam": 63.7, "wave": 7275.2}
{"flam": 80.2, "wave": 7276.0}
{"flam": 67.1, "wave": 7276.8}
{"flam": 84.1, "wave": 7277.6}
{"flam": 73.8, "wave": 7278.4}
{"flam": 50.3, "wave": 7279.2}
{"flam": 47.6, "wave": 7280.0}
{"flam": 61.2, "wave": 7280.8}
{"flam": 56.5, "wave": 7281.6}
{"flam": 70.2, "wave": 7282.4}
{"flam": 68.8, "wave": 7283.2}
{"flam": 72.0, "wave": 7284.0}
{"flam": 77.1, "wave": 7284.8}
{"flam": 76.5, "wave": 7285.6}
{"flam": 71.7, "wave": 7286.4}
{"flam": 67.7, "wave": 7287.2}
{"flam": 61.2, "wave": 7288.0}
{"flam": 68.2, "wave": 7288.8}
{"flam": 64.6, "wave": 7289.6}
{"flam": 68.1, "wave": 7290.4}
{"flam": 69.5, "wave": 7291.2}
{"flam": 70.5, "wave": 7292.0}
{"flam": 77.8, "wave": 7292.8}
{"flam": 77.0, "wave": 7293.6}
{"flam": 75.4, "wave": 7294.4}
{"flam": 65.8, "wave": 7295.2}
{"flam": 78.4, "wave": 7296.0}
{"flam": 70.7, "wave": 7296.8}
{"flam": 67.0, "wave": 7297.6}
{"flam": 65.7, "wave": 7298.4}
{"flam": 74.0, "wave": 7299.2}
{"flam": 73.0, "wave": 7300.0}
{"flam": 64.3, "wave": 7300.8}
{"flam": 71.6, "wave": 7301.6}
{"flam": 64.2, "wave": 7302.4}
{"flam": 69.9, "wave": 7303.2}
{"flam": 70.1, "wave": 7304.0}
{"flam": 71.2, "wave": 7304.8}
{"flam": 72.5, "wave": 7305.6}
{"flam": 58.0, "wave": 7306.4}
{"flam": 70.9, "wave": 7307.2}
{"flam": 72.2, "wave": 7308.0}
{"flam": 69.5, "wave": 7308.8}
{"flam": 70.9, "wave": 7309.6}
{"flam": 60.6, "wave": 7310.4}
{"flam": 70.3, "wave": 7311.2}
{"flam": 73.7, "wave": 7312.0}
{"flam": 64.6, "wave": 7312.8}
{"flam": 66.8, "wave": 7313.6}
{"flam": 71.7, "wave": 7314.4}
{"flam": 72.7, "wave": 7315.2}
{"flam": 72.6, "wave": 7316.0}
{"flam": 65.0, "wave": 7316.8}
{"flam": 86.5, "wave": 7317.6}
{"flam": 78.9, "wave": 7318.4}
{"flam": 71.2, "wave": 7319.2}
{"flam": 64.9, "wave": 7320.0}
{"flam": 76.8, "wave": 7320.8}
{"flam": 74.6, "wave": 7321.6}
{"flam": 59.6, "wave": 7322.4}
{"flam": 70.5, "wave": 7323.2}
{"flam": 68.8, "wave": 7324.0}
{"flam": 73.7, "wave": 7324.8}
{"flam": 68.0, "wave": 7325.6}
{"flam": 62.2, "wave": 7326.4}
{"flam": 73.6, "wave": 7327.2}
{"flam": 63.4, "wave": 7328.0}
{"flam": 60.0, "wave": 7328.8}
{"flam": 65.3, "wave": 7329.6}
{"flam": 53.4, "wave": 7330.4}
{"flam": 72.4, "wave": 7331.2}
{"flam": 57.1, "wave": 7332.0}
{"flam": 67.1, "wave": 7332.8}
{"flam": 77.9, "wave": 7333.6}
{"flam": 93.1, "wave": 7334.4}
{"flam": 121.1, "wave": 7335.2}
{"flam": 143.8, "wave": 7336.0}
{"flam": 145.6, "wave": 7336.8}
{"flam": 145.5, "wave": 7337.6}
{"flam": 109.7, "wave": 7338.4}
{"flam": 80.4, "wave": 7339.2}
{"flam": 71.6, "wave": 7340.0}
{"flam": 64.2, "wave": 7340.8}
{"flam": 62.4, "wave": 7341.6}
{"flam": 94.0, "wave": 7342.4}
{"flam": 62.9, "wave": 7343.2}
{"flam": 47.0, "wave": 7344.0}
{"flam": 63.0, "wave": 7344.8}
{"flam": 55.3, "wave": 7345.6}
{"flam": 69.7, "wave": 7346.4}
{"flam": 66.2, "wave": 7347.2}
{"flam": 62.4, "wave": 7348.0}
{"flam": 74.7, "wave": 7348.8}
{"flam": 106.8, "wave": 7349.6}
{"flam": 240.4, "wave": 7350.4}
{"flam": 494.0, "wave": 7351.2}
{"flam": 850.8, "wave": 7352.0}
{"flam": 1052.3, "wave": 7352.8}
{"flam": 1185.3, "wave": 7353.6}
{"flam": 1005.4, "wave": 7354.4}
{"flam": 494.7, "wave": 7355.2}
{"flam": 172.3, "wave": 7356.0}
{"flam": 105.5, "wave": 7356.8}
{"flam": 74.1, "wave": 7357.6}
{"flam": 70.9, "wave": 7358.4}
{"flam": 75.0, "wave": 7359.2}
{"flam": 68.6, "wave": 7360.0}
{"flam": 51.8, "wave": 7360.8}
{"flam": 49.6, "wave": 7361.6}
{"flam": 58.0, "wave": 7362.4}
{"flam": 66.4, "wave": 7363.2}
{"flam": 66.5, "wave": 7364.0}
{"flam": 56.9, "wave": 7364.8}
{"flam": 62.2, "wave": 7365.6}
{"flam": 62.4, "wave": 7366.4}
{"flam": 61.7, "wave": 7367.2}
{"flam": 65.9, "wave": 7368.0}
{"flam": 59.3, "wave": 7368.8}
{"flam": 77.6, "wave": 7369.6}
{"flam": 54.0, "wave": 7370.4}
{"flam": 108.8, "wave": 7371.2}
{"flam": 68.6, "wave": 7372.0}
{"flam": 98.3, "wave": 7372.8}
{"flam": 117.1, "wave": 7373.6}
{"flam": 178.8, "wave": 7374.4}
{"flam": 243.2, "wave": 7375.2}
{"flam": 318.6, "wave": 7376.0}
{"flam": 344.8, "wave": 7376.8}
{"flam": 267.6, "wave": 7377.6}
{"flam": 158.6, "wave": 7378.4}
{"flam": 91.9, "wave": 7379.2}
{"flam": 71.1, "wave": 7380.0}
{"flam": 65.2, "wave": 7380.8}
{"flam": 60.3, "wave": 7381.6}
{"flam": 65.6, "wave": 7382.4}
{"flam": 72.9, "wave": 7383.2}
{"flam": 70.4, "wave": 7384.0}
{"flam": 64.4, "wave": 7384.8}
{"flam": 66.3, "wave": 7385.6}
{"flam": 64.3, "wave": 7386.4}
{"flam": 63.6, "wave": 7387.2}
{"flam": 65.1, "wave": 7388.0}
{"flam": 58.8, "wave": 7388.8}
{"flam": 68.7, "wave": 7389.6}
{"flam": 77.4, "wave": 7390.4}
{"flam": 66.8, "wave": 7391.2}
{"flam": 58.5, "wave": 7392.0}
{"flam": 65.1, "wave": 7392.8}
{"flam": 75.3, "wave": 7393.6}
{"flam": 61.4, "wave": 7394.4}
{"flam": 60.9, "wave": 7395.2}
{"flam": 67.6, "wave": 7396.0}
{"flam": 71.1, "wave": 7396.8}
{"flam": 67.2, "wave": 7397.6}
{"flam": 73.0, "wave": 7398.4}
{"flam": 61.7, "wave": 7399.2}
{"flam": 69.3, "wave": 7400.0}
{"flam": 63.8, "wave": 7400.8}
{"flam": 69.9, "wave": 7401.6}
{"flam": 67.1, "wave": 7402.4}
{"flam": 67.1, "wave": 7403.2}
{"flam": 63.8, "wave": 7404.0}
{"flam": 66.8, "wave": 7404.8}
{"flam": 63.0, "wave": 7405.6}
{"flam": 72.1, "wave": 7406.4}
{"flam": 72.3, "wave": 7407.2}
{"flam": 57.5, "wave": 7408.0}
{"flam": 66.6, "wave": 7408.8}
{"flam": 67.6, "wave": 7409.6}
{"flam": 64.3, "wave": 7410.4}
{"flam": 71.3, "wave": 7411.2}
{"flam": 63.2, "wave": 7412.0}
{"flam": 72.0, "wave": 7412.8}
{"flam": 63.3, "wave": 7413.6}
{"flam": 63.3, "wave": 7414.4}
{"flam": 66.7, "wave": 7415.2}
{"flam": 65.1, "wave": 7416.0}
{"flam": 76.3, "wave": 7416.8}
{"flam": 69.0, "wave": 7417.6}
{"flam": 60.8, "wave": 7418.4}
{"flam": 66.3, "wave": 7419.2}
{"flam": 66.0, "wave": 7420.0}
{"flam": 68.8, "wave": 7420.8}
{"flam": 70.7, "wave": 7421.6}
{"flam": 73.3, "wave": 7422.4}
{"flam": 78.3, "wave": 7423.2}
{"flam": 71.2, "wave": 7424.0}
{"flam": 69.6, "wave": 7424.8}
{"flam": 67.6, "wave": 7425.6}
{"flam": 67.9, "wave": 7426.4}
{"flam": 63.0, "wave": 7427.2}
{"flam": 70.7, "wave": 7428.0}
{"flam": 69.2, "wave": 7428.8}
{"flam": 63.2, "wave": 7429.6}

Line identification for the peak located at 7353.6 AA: H-alpha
